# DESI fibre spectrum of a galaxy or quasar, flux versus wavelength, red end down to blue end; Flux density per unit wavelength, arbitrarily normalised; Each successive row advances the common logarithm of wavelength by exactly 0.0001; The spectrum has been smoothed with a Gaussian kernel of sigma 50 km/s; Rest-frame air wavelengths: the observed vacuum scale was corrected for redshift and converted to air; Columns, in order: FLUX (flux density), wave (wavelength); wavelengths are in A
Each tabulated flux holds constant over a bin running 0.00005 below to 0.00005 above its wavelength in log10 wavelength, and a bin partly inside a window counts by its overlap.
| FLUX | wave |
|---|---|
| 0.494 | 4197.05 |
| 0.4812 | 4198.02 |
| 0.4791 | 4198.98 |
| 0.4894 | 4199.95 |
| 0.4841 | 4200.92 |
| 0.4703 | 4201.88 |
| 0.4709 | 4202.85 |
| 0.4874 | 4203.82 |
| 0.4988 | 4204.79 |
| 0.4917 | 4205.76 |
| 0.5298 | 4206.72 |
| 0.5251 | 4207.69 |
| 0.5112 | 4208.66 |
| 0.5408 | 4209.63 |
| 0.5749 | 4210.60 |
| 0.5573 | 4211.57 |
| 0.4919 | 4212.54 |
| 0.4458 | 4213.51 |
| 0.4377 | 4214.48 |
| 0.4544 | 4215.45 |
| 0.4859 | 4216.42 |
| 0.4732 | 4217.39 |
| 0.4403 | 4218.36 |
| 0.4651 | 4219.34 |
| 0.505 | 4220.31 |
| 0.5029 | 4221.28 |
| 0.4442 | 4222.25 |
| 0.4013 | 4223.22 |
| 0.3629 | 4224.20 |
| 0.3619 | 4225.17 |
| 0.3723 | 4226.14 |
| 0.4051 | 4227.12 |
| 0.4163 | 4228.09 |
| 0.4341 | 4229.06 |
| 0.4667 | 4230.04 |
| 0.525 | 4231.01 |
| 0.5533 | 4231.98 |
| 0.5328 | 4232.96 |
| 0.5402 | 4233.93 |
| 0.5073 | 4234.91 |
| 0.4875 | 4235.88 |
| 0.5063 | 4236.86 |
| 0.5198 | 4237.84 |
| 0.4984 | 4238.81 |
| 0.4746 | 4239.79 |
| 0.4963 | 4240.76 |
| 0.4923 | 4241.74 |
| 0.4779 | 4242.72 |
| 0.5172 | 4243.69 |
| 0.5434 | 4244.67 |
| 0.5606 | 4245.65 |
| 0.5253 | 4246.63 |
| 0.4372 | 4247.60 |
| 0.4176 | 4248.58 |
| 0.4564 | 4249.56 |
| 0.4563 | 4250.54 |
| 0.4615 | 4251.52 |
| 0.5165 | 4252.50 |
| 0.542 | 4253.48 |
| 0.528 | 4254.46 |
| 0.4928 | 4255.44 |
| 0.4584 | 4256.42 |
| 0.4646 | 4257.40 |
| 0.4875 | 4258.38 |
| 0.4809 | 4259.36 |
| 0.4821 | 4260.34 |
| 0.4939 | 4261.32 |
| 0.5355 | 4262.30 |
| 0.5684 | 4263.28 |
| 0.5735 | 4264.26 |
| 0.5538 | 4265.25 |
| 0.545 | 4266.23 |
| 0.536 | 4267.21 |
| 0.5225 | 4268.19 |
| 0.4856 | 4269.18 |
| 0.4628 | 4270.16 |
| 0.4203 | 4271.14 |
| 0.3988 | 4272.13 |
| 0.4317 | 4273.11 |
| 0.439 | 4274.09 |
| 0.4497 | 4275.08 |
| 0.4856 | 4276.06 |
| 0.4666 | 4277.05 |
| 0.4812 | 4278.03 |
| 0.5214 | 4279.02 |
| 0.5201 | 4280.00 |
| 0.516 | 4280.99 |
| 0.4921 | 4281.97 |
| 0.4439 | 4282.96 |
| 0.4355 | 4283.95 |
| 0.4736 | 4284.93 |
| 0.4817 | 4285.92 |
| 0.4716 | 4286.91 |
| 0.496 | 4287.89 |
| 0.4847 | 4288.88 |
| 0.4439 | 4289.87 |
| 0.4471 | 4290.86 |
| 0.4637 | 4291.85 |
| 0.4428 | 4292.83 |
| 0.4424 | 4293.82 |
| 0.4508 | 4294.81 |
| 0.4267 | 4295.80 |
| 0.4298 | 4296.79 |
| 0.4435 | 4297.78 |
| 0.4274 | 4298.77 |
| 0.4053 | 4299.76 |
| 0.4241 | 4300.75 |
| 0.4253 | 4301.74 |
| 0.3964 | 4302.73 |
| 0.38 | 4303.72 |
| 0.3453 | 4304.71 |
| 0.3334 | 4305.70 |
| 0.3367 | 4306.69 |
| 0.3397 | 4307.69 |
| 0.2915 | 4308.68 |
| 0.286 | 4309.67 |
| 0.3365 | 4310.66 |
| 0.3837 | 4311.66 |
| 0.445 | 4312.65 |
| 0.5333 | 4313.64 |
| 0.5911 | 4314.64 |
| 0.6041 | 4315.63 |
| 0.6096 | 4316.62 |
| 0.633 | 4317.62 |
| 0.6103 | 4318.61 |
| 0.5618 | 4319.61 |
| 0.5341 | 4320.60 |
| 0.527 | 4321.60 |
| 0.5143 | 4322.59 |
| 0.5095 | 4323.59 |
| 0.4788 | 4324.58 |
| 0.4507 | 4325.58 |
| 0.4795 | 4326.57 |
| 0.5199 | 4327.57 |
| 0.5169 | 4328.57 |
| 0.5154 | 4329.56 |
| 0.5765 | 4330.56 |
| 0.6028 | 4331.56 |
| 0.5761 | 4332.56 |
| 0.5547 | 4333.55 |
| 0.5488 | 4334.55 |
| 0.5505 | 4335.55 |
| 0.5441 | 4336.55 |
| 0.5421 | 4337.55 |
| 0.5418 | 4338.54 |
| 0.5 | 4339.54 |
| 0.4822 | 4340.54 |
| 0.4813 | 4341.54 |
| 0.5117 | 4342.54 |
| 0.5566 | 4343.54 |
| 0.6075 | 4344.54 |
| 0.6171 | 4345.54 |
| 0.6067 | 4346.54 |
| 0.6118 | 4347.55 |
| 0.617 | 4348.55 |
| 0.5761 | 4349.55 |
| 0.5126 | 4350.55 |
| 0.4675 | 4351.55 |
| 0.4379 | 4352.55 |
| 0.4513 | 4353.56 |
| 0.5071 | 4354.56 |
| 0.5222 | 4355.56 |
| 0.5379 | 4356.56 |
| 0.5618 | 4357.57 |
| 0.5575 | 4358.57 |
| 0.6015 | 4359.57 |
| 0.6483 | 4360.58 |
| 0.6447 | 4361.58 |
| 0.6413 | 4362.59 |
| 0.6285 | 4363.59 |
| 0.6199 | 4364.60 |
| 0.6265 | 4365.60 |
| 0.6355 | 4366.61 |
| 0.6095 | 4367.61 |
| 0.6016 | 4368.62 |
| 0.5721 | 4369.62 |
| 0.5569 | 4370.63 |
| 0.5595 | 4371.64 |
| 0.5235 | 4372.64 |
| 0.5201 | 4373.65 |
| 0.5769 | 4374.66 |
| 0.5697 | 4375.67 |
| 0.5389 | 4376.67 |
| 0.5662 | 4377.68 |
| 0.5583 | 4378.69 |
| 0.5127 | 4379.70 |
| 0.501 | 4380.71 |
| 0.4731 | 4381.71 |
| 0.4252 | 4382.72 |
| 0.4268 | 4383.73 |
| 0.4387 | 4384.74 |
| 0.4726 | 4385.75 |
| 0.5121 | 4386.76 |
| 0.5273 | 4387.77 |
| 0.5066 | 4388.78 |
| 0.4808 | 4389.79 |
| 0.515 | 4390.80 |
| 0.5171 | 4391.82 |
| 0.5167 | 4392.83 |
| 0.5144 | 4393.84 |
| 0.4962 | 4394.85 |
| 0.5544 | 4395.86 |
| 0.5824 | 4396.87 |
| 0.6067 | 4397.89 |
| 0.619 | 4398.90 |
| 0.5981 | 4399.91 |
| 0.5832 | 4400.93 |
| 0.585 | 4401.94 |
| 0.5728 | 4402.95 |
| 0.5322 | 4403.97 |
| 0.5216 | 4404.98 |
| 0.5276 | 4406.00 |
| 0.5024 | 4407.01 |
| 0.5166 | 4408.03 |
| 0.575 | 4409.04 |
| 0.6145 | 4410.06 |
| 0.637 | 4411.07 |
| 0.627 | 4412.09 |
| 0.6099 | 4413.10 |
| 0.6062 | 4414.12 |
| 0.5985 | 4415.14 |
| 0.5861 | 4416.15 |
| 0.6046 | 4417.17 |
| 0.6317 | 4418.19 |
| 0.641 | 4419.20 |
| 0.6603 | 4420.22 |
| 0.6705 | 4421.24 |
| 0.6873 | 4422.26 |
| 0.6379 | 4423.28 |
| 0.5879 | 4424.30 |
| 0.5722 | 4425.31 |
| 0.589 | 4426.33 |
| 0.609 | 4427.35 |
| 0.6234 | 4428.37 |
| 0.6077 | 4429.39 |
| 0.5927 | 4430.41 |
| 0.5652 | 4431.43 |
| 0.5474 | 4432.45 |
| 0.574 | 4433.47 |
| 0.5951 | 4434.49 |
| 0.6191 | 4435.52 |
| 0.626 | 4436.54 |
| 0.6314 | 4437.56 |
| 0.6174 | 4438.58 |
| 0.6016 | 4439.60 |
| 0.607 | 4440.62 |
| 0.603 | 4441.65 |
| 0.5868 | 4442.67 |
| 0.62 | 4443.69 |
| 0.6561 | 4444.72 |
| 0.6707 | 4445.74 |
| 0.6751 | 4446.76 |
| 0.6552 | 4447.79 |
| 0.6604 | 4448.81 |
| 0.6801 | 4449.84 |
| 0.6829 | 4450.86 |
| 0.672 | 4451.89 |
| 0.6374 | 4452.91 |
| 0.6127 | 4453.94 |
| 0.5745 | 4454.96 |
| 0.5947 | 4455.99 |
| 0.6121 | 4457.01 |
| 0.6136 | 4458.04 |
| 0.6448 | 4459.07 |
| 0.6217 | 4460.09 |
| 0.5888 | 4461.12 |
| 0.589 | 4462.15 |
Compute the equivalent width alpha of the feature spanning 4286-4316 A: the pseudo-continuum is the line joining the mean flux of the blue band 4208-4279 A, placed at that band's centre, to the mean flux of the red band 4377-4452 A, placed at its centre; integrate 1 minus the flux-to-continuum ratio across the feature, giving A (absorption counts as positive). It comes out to 5.35 A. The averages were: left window 0.484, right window 0.58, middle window 0.424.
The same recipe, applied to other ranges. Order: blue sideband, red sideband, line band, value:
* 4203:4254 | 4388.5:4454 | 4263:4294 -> 1.9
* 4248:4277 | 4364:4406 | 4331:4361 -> -1.3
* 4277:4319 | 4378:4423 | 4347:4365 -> -1.9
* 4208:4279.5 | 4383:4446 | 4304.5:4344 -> 2.4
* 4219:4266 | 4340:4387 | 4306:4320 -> 1.5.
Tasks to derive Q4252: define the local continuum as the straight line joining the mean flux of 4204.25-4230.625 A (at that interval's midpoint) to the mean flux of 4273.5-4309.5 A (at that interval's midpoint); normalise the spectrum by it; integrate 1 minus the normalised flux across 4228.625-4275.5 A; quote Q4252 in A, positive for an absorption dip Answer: -4.4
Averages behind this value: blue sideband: 0.467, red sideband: 0.436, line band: 0.495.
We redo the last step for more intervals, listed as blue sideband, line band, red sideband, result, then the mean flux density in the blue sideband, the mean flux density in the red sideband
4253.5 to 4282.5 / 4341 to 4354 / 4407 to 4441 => 0.2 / 0.494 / 0.607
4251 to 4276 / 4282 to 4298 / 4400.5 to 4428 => 1.7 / 0.493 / 0.596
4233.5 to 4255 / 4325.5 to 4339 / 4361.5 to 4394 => -0.3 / 0.498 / 0.541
